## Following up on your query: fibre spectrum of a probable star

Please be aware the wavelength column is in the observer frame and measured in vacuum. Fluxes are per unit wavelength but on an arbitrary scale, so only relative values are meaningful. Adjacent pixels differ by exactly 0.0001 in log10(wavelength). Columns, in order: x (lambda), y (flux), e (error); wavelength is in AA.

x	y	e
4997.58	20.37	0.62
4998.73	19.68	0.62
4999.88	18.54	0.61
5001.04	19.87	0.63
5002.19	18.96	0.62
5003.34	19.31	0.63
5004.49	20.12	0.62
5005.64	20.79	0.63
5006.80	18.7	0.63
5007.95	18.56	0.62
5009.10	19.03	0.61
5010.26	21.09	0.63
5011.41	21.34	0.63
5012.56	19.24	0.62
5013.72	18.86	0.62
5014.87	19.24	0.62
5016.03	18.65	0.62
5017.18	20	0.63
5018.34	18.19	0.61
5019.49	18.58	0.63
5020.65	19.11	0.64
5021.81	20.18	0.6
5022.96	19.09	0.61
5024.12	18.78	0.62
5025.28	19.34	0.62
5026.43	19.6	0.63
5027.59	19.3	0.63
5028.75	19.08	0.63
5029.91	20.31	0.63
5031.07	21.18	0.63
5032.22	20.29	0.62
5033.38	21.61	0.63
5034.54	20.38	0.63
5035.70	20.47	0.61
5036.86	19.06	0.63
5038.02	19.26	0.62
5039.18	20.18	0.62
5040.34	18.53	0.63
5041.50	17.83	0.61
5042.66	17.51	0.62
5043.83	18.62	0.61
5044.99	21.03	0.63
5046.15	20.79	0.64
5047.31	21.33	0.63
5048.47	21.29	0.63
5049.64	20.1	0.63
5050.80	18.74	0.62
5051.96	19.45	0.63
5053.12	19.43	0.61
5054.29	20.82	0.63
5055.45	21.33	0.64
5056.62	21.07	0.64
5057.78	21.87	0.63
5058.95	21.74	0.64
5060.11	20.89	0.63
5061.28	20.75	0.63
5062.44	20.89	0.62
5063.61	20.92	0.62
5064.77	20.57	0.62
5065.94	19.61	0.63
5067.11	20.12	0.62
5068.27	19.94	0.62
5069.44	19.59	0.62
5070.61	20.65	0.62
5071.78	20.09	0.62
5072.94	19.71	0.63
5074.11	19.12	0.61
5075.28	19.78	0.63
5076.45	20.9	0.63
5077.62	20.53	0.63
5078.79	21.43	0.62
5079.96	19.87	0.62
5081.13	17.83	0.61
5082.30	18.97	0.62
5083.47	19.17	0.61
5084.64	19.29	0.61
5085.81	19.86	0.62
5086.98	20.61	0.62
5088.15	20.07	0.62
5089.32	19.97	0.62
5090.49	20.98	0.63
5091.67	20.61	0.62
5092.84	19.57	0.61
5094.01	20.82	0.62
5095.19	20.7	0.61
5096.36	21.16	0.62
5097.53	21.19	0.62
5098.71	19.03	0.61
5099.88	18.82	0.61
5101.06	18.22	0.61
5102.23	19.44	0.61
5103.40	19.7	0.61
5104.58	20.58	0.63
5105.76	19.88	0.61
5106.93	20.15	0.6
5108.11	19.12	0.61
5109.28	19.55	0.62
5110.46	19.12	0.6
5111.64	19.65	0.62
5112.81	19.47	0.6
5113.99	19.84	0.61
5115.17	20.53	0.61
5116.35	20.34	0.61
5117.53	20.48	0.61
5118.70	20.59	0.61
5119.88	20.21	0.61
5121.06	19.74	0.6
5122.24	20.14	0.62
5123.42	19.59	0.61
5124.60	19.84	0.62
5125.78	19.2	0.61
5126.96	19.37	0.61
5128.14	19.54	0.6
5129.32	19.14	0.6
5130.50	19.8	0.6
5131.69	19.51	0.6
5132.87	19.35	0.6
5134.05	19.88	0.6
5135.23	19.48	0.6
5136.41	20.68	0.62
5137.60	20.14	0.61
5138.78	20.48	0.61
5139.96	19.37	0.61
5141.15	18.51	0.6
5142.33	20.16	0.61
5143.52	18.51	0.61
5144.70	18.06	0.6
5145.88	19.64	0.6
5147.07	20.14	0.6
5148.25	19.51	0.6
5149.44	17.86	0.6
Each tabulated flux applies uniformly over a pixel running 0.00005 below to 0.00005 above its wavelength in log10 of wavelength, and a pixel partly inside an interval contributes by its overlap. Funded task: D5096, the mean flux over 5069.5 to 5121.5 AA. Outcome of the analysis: 19.9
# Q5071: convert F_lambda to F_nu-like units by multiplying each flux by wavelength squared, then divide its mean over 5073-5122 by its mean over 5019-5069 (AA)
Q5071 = 1.02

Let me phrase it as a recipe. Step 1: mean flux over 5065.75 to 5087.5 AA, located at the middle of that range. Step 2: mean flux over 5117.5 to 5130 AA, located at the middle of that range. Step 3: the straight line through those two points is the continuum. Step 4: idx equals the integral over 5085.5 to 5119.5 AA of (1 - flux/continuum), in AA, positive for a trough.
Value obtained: -0.33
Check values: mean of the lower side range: 19.8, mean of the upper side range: 19.8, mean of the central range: 20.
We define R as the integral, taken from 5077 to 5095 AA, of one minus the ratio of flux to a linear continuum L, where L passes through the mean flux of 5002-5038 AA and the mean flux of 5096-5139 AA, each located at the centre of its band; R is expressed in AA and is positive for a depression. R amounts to -0.2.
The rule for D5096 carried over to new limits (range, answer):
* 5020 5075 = 20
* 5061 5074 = 20.2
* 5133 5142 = 19.8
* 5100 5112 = 19.5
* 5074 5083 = 19.8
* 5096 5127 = 19.8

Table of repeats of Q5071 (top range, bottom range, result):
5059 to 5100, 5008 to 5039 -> 1.05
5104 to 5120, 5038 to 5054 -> 1.04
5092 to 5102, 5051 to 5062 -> 0.98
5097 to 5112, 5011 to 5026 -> 1.05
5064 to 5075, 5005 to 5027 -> 1.05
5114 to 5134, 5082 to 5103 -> 1.01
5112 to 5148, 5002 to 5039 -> 1.05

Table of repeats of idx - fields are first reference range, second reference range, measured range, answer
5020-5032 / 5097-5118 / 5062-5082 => -0.4 AA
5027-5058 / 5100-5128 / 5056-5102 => -0.7 AA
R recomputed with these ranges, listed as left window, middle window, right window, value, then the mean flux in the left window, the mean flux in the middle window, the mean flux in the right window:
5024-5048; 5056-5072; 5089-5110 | -0.6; 19.8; 20.6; 20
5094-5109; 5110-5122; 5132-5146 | -0.2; 19.9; 20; 19.5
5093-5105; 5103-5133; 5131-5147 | -0.1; 19.9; 19.8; 19.5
